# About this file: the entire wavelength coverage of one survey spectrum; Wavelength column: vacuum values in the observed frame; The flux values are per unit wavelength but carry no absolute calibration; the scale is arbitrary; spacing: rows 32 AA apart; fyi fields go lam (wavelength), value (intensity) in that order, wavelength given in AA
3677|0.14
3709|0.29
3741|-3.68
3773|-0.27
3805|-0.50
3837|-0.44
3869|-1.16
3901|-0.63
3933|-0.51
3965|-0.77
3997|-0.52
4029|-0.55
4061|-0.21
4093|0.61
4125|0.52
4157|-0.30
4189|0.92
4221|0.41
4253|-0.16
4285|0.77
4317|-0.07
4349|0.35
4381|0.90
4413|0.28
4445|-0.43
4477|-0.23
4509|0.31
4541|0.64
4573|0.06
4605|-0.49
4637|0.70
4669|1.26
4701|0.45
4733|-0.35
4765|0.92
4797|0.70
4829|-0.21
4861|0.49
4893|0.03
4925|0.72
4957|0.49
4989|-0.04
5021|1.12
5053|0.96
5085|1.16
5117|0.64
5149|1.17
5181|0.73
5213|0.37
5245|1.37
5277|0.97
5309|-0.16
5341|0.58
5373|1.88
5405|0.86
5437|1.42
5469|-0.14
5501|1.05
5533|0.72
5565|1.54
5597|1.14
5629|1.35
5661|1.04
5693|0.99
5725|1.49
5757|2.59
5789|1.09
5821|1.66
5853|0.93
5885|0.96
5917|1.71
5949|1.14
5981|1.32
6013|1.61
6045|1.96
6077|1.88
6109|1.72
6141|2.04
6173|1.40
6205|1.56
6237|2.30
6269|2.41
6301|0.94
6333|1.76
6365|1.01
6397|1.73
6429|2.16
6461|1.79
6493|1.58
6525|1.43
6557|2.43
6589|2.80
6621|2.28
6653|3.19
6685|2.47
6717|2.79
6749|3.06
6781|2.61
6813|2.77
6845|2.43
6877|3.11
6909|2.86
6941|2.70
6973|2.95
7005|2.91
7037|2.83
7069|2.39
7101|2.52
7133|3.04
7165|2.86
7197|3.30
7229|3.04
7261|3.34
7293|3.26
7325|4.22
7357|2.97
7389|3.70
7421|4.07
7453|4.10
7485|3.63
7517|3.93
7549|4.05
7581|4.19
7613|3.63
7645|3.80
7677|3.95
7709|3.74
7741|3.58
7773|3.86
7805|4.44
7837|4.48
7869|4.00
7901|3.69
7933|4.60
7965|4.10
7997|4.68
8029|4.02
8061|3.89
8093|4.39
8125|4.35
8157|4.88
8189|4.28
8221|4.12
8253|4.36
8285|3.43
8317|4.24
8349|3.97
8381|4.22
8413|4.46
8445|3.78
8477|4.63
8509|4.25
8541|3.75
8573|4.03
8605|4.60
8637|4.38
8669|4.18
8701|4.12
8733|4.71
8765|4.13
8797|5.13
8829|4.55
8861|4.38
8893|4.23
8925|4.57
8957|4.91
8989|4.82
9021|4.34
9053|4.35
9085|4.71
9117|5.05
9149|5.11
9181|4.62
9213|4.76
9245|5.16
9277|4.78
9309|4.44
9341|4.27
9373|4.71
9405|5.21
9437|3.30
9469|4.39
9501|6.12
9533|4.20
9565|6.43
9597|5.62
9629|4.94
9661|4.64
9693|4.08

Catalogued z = 0.647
